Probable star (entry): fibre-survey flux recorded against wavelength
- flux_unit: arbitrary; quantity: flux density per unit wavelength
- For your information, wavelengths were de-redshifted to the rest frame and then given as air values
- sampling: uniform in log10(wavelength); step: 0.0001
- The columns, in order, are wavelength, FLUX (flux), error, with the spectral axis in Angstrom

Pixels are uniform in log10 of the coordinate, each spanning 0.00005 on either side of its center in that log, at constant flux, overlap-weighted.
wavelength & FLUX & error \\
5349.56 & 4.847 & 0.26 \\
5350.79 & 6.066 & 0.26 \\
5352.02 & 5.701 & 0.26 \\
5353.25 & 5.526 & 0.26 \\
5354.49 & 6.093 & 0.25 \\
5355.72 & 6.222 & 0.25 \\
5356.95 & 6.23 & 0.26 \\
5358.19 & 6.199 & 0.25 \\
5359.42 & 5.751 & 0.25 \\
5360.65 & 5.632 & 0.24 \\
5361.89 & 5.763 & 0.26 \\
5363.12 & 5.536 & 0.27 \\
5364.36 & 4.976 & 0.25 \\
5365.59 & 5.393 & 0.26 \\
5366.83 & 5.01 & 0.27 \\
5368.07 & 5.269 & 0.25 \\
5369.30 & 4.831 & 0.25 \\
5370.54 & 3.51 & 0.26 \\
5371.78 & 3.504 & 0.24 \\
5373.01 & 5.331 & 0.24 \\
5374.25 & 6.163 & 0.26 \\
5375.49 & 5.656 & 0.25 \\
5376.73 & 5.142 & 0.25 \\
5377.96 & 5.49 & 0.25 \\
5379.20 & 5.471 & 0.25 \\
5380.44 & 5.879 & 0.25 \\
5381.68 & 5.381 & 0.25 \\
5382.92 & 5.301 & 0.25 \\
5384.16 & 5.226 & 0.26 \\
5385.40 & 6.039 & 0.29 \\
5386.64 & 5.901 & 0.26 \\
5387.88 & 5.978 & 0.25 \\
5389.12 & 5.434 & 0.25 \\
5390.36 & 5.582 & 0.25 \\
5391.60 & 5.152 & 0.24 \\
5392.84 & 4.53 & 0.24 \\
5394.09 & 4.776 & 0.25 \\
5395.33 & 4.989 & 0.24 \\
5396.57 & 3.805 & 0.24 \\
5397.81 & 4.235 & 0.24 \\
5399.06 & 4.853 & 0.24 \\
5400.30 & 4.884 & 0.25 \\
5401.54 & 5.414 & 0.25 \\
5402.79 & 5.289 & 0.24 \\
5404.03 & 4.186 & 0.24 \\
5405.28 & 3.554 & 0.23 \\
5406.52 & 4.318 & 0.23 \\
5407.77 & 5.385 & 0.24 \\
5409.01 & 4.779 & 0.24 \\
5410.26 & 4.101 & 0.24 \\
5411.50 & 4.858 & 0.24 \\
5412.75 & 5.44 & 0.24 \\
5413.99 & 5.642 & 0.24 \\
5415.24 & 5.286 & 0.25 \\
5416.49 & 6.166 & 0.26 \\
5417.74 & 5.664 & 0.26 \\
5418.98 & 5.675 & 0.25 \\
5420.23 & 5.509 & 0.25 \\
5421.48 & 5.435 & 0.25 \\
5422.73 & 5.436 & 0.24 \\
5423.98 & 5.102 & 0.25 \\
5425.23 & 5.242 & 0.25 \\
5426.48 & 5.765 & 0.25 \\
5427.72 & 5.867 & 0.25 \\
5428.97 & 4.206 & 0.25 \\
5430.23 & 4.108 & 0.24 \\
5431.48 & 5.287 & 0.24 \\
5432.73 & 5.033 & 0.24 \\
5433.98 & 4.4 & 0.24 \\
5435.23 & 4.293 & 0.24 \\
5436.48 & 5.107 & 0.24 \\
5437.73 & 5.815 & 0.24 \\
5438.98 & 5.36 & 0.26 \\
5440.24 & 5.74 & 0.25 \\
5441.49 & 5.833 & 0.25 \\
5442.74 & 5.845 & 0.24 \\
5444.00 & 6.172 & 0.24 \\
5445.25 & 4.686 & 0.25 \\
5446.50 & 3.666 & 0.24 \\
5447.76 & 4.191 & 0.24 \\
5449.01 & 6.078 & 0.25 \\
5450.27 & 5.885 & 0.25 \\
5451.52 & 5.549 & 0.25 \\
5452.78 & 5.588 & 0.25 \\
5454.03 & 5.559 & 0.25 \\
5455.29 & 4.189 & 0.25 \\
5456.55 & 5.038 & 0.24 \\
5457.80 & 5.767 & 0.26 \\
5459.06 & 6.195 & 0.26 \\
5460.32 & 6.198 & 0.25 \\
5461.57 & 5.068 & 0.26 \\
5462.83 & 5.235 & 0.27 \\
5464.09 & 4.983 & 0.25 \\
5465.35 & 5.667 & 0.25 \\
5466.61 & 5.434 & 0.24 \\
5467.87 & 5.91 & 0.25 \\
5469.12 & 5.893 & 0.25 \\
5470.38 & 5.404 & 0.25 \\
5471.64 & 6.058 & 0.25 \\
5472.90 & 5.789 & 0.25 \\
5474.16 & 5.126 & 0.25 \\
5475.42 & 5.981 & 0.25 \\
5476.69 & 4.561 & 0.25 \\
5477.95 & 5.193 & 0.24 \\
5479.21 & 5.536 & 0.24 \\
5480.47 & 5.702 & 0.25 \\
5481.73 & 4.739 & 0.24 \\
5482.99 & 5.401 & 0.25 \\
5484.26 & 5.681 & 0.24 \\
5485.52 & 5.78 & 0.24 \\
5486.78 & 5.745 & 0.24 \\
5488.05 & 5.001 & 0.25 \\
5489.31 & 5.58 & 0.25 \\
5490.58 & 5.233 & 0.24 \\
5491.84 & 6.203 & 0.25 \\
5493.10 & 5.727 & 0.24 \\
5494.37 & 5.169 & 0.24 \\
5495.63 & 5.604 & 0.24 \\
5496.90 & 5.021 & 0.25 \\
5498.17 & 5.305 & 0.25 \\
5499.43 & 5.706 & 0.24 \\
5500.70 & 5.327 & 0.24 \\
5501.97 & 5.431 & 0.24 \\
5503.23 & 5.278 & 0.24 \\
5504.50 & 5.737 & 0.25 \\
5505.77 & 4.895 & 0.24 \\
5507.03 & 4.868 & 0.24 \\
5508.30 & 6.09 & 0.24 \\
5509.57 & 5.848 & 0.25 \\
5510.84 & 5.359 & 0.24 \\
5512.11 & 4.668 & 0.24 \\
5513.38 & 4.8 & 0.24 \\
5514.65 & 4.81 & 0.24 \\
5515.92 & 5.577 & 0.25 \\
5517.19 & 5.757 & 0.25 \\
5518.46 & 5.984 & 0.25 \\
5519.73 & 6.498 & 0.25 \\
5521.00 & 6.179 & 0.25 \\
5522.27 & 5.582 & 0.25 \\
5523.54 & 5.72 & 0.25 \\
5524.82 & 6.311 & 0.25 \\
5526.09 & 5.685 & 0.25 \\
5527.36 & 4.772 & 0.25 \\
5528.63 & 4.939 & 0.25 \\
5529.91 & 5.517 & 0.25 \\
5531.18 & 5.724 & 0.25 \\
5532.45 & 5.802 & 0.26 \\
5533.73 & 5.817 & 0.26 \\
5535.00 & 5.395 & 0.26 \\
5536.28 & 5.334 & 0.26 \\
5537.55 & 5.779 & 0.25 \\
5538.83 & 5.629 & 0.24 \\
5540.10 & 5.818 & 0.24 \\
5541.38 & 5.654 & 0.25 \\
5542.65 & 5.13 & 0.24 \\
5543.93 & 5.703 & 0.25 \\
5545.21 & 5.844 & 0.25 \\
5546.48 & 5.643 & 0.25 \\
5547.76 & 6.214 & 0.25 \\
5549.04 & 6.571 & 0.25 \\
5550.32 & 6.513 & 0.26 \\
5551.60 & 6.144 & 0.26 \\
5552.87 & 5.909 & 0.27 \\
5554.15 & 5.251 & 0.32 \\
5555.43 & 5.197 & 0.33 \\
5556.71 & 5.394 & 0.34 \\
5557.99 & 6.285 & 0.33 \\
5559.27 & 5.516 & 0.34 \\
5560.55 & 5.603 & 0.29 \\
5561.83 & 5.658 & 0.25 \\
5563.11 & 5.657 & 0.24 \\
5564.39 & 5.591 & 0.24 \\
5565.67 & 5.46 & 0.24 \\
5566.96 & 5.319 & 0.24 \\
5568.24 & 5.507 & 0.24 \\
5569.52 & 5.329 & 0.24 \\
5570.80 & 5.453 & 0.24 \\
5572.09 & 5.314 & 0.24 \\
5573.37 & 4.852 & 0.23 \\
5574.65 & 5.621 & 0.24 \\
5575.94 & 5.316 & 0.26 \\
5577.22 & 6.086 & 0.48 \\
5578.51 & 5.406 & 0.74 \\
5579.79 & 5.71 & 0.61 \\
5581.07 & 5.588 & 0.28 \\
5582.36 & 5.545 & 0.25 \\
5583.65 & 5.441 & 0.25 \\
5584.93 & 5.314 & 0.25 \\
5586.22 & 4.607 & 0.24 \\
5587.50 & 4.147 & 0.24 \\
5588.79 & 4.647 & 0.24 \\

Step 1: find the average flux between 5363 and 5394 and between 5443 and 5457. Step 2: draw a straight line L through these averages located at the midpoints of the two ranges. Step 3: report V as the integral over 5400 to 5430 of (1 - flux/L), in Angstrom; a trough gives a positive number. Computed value 0.5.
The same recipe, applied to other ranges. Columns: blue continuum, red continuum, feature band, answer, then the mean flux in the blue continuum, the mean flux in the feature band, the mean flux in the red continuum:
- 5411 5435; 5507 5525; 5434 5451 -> 0.2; 5.25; 5.25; 5.61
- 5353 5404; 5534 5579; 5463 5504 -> 0.1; 5.29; 5.47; 5.63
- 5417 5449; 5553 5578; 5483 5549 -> -2.0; 5.2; 5.55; 5.5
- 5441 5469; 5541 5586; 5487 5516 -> 0.7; 5.41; 5.36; 5.61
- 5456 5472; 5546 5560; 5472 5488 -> 0.6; 5.6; 5.43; 5.88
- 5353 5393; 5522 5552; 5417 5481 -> 2.4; 5.44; 5.35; 5.72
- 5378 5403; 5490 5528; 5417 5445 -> 0.0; 5.21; 5.31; 5.51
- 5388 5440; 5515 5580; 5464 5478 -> -0.6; 5.04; 5.53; 5.66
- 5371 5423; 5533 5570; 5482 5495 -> -0.1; 5.16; 5.53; 5.69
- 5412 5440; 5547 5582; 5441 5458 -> 0.2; 5.27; 5.27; 5.64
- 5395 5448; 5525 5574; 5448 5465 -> -0.9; 5.04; 5.46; 5.61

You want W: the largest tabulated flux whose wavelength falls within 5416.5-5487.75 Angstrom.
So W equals 6.198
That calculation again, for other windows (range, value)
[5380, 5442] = 6.166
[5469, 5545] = 6.498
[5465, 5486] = 6.058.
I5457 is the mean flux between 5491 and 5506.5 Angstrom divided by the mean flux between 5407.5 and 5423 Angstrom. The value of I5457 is 1.02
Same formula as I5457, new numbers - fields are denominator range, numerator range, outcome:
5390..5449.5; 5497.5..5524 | 1.09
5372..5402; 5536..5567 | 1.09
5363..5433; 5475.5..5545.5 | 1.07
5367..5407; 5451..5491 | 1.08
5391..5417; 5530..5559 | 1.19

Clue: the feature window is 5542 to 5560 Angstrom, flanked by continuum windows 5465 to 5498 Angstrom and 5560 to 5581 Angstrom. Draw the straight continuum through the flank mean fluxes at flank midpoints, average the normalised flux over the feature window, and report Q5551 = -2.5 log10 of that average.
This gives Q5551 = -0.06 mag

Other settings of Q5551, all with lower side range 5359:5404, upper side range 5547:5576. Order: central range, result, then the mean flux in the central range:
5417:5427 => -0.04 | 5.48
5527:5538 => 0.02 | 5.47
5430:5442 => 0.04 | 5.13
